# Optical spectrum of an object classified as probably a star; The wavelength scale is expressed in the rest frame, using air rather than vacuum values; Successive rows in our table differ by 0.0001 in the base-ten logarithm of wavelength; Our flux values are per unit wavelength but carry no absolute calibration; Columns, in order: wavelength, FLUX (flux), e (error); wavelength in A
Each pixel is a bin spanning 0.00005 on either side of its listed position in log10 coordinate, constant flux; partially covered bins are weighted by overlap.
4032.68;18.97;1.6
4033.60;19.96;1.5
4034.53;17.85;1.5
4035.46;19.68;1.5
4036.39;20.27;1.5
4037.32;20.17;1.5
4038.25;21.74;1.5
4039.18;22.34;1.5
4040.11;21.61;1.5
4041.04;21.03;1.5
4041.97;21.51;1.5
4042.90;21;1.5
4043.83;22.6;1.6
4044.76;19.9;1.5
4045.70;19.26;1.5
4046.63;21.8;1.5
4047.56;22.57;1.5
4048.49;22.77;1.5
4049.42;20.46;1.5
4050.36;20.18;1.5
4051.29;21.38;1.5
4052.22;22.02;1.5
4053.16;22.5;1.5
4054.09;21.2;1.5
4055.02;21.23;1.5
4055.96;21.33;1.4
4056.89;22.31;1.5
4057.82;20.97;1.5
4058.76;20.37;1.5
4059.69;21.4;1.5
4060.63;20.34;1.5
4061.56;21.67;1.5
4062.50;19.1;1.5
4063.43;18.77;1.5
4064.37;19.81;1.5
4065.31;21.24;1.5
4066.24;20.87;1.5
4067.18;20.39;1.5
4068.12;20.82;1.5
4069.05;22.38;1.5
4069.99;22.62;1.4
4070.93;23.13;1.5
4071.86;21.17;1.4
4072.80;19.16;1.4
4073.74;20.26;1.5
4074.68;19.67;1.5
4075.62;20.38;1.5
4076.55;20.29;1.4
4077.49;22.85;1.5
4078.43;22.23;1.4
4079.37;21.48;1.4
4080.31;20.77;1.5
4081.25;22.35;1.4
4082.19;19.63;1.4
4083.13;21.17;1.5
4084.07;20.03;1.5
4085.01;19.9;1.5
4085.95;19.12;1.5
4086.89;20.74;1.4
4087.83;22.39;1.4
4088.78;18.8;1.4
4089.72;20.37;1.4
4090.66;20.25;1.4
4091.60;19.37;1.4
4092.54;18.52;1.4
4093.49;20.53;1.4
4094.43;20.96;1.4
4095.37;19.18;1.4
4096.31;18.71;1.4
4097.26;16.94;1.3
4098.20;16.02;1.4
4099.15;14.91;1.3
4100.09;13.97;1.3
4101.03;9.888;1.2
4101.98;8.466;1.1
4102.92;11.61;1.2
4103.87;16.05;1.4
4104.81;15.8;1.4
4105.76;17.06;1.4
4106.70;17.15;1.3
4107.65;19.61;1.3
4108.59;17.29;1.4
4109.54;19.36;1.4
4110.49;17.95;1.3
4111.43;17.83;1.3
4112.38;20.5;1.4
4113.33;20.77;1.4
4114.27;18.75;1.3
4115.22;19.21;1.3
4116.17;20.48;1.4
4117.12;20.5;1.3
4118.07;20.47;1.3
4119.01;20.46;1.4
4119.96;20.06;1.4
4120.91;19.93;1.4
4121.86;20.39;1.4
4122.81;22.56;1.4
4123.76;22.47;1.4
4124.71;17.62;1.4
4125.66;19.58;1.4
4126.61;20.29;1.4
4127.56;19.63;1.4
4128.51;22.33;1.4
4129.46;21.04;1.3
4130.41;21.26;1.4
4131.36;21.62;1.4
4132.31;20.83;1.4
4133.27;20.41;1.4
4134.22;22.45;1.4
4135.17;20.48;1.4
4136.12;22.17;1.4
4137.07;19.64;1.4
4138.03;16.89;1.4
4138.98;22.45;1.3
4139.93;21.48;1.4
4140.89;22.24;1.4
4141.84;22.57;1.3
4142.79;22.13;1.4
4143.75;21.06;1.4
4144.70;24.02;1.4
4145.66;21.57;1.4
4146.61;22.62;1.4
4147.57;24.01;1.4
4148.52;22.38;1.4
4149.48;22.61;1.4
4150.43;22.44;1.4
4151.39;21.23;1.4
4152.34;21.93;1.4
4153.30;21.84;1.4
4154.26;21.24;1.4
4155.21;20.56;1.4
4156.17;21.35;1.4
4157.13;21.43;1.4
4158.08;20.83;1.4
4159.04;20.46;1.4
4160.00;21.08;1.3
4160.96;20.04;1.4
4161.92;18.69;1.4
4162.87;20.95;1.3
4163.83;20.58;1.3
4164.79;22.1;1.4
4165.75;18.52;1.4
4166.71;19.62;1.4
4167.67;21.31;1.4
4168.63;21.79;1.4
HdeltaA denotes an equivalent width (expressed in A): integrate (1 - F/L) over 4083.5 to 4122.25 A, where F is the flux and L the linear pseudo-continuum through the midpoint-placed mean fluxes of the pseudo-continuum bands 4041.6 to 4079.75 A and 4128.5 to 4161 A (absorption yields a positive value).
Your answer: 5.5 A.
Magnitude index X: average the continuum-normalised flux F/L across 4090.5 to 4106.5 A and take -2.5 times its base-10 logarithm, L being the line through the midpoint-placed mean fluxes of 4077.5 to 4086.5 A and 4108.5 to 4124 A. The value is 0.25 mag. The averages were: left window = 20.8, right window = 20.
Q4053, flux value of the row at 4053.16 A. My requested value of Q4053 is 22.5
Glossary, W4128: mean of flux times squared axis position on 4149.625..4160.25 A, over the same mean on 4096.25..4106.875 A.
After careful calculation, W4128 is 1.51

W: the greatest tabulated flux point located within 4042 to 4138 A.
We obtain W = 23.13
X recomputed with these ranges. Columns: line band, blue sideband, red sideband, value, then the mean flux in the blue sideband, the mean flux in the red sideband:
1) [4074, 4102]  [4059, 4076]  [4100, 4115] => -0.032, 20.7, 16.5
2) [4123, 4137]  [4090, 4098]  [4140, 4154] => 0.022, 19.2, 22.3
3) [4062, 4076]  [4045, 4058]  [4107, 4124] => 0.018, 21.4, 19.9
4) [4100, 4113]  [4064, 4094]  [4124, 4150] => 0.295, 20.7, 21.3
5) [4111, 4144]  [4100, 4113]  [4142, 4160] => -0.106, 16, 21.9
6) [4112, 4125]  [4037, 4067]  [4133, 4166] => 0.049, 21.1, 21.4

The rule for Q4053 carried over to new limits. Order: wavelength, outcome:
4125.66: 19.58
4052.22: 22.02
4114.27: 18.75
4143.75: 21.06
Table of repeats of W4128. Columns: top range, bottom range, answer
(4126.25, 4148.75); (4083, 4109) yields 1.24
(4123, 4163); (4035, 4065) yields 1.06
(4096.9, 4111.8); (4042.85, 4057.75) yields 0.75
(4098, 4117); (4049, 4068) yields 0.82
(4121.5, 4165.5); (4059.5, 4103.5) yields 1.13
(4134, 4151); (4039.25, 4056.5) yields 1.07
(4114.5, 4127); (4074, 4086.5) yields 1.00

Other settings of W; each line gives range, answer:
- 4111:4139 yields 22.56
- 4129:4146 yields 24.02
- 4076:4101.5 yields 22.85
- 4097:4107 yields 17.15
